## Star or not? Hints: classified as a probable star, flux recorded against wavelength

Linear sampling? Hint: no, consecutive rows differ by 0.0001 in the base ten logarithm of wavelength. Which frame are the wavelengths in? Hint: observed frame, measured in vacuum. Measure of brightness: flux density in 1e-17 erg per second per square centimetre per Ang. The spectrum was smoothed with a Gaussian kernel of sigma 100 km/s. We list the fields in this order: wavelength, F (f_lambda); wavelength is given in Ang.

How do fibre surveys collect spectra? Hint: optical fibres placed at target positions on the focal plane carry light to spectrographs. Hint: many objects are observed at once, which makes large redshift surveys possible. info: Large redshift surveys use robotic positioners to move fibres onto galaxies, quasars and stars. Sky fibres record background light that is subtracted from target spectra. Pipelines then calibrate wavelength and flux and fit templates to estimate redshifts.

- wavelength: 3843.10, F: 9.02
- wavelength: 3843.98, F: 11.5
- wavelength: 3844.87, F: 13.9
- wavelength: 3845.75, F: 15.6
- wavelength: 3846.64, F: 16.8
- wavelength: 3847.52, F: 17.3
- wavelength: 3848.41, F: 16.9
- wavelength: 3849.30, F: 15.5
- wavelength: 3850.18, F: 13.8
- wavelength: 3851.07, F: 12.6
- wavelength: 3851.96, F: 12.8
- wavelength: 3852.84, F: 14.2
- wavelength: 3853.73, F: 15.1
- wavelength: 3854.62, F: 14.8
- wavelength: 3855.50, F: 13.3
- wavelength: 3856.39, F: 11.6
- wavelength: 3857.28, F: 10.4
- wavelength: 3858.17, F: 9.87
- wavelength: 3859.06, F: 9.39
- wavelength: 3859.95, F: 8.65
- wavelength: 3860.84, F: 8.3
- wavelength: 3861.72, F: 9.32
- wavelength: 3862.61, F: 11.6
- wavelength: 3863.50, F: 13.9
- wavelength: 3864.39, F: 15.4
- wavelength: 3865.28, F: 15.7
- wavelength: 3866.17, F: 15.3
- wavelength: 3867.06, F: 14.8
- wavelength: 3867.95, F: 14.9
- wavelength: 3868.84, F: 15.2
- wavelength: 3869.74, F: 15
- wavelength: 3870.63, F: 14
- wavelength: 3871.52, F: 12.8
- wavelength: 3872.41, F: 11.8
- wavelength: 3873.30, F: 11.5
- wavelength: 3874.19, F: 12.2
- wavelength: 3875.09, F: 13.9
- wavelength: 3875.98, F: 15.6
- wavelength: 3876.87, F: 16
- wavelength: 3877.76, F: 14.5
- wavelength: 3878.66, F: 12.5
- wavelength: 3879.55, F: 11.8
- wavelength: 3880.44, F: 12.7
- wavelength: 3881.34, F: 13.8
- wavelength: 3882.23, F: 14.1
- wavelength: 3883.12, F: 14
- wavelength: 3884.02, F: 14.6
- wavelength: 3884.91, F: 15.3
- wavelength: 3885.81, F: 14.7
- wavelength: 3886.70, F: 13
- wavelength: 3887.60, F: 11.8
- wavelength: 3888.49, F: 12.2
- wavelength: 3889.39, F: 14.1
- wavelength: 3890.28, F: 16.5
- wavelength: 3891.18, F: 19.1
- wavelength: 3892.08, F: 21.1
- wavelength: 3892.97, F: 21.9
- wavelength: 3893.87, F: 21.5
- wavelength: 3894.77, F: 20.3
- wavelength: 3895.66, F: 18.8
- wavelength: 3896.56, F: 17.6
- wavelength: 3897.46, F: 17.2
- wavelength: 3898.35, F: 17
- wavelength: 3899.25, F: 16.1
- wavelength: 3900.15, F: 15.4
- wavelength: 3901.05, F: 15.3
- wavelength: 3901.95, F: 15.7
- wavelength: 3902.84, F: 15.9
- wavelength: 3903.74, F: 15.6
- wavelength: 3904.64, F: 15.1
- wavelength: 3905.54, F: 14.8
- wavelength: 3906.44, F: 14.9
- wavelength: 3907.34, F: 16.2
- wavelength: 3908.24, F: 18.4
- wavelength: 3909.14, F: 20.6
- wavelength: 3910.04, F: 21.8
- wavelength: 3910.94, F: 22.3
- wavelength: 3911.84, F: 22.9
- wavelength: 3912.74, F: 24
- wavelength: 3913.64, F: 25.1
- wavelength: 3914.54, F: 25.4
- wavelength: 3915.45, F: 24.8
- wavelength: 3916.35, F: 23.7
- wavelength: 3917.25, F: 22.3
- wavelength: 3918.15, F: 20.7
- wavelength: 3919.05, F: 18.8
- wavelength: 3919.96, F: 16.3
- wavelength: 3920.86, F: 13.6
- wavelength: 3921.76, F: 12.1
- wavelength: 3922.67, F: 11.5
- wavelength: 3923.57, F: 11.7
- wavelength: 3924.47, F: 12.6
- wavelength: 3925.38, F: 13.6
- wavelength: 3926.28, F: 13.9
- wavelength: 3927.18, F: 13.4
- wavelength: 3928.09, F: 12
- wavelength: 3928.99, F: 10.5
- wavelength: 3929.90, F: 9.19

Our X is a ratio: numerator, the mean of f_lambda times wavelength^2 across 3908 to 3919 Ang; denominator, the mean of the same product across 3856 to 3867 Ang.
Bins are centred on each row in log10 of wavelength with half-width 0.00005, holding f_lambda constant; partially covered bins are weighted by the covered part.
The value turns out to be 2.0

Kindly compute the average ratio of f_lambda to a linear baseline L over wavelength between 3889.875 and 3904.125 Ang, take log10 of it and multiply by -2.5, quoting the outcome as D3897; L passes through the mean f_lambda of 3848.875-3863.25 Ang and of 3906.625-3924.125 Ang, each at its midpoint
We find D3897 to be -0.05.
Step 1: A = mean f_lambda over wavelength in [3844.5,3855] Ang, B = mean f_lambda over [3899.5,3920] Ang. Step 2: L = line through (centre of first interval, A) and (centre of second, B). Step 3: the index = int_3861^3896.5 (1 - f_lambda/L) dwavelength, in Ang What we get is 4.9 Ang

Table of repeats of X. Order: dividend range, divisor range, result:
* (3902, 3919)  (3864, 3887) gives 1.46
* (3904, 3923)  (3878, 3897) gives 1.24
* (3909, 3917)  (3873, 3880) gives 1.77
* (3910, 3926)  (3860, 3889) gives 1.44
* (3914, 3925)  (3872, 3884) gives 1.35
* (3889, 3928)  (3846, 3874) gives 1.37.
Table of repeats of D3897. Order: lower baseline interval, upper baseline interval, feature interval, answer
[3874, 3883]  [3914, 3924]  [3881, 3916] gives -0.10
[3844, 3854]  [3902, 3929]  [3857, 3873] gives 0.23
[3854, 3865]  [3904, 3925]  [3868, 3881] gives -0.01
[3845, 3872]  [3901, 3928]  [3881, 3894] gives 0.00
